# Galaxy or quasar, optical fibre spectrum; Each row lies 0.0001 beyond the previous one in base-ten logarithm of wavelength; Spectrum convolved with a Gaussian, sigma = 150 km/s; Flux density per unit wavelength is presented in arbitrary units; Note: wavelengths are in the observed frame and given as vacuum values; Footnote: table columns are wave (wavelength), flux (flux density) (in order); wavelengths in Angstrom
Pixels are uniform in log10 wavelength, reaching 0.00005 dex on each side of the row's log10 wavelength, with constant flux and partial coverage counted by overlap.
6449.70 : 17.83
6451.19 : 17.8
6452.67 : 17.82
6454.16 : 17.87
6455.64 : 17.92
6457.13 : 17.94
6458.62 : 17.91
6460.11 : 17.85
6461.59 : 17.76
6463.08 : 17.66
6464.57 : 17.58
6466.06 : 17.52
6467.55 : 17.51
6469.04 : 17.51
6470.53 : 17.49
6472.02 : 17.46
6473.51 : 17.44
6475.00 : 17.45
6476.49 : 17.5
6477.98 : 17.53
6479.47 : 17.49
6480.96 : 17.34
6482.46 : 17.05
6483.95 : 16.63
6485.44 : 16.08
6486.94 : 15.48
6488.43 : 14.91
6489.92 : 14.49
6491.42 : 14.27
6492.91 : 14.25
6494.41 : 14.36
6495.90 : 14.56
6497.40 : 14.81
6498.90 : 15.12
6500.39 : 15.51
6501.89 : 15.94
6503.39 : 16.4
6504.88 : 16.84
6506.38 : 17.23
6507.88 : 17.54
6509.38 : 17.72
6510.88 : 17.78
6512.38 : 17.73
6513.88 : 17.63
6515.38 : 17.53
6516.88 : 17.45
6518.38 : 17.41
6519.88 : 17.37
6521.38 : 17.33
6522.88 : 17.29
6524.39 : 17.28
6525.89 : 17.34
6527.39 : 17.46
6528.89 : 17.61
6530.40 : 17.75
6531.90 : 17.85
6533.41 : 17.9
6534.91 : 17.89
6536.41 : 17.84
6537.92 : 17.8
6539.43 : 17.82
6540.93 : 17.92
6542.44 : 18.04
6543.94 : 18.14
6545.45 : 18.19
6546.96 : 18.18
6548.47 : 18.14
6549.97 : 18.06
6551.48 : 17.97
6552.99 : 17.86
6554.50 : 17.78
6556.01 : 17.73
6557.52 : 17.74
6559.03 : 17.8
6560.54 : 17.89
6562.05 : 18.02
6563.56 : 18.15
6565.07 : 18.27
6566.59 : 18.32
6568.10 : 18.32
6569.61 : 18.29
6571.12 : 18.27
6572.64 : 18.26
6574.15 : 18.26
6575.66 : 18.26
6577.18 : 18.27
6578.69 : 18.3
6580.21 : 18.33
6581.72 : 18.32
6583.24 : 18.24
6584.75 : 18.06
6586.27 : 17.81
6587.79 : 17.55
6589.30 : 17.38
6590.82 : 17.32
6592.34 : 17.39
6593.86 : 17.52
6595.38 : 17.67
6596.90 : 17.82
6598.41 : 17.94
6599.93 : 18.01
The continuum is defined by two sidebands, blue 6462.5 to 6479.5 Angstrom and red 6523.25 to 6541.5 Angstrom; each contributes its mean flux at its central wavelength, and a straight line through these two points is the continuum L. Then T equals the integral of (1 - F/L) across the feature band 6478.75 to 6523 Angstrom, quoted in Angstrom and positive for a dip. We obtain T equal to 3.09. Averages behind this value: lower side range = 17.5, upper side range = 17.7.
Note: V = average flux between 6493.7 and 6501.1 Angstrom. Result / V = 14.9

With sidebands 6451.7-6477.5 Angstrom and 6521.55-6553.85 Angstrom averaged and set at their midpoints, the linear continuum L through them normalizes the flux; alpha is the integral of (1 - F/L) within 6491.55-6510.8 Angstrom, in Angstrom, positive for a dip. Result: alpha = 2.0 Angstrom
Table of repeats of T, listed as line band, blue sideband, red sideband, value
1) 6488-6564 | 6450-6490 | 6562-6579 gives 2.96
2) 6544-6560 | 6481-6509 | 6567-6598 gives -0.71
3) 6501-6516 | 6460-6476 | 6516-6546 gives 0.36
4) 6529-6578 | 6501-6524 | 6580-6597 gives -1.38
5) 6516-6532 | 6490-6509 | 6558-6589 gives -1.01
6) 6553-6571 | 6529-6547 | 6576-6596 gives -0.14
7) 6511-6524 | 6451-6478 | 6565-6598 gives 0.25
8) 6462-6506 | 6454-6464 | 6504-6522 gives 3.24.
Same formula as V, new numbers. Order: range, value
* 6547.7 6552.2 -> 18.1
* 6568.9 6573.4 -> 18.3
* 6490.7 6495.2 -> 14.3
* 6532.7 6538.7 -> 17.9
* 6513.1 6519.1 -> 17.5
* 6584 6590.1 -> 17.7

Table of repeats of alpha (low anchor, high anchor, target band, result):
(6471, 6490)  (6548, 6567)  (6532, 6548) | -0.2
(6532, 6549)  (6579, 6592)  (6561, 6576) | -0.3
